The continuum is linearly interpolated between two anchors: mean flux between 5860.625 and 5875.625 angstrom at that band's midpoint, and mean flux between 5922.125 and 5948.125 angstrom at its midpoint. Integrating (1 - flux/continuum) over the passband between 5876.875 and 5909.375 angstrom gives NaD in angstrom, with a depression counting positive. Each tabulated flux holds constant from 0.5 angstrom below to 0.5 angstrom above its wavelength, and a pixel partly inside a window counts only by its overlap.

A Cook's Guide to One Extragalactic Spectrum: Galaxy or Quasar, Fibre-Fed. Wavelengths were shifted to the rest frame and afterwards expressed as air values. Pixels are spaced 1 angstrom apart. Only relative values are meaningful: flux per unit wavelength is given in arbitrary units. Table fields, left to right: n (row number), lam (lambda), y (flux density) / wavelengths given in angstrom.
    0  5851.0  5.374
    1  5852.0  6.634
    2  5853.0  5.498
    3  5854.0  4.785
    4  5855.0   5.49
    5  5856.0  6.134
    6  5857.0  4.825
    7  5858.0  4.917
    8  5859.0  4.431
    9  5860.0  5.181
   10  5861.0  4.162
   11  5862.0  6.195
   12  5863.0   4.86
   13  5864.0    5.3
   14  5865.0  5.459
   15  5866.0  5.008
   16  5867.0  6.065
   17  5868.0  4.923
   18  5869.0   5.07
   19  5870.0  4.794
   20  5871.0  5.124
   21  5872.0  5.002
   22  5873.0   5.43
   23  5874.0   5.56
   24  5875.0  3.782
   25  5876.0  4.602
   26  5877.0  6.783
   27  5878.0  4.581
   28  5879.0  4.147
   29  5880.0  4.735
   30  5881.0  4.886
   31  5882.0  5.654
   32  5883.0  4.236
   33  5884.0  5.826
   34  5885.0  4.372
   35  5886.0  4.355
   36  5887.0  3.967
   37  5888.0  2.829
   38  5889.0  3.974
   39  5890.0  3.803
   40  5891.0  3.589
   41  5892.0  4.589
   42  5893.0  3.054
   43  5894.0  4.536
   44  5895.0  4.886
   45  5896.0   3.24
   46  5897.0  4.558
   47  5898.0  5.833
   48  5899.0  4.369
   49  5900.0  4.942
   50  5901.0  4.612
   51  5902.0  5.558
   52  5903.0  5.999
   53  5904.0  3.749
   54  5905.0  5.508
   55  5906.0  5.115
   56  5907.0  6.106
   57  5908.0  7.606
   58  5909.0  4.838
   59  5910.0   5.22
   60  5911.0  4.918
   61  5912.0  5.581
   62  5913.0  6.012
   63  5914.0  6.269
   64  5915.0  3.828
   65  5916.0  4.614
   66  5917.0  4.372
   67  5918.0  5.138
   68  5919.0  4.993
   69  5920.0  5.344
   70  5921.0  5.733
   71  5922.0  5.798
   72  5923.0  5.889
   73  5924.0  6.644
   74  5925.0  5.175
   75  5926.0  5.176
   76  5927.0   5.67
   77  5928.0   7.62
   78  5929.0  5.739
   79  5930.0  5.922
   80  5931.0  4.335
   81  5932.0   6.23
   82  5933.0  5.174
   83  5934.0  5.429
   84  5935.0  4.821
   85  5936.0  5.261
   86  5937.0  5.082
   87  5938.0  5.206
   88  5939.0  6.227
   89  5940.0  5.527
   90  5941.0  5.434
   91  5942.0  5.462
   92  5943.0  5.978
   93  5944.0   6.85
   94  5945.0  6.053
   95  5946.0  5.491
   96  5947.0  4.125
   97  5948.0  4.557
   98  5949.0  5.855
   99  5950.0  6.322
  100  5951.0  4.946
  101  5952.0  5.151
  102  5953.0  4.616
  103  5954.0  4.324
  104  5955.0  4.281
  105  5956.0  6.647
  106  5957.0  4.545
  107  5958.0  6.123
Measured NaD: 3.5 angstrom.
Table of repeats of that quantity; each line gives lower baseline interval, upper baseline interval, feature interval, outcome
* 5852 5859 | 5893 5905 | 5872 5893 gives 1.7 angstrom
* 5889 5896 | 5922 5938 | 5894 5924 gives -3.2 angstrom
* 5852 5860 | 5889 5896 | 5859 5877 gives -1.1 angstrom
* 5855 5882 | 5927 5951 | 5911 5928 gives 0.0 angstrom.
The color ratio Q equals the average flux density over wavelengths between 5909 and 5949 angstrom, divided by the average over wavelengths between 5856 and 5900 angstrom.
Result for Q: 1.15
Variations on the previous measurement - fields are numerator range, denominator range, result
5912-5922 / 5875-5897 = 1.18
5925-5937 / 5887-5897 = 1.43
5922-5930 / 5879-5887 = 1.25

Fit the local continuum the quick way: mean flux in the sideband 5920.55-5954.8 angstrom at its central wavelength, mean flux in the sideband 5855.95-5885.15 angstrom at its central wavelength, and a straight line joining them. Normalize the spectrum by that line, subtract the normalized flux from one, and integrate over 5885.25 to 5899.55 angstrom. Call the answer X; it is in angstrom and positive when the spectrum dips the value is 3.0 angstrom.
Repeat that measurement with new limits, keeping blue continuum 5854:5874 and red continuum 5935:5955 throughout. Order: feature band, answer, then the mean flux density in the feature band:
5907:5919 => -0.11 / 5.33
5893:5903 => 1.04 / 4.71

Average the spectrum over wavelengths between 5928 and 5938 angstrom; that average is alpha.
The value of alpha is 5.44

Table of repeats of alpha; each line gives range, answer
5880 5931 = 5.03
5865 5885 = 5.06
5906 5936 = 5.51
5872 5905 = 4.61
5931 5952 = 5.47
